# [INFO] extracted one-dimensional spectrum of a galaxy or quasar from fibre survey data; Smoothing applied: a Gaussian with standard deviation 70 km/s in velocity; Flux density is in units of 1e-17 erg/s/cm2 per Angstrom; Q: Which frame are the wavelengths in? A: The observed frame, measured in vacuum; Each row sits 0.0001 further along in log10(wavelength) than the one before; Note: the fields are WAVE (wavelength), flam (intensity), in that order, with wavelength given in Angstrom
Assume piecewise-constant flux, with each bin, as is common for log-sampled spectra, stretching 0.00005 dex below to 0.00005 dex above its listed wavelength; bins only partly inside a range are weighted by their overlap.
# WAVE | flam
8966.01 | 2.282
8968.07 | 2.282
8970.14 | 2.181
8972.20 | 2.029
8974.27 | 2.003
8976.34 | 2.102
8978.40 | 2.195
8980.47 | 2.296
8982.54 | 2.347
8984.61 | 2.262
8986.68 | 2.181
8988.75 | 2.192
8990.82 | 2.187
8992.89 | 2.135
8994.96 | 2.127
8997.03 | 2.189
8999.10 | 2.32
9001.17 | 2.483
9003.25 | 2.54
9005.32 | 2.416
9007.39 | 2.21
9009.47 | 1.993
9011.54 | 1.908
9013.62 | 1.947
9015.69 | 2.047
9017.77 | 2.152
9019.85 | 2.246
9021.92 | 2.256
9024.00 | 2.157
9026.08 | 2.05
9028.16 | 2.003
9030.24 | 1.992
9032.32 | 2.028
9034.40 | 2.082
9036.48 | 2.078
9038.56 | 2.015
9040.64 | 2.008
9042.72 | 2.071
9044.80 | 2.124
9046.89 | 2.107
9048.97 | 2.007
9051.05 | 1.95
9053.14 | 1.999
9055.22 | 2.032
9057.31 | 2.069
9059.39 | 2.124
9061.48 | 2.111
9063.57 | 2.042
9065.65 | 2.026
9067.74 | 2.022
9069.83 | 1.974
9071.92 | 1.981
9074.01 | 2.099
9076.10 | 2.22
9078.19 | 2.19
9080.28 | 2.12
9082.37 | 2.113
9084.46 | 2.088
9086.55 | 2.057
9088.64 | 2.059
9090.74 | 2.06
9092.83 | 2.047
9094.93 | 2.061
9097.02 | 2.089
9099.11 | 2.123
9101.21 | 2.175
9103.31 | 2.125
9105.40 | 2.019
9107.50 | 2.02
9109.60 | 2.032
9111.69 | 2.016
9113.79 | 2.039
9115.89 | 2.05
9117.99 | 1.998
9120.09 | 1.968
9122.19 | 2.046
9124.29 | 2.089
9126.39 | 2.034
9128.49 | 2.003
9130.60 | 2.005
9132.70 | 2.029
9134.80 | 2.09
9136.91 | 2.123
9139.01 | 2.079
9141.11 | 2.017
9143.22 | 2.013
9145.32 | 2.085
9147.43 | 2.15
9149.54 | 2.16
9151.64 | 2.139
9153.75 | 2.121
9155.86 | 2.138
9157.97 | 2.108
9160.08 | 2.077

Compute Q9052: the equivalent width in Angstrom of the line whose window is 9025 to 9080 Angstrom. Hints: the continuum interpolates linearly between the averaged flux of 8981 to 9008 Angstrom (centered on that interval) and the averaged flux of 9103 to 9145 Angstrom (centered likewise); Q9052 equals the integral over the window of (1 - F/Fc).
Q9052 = 2.92 Angstrom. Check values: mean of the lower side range 2.28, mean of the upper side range 2.04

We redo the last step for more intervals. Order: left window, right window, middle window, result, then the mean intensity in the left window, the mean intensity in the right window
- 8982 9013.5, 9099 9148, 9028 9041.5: 0.9 Angstrom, 2.22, 2.05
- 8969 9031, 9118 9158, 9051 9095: 1.0 Angstrom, 2.17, 2.07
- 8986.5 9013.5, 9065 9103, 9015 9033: 0.6 Angstrom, 2.21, 2.08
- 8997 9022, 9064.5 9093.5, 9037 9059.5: 1.0 Angstrom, 2.21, 2.08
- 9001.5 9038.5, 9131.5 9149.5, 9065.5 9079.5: 0.2 Angstrom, 2.13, 2.08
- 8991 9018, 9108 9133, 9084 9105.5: -0.2 Angstrom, 2.19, 2.03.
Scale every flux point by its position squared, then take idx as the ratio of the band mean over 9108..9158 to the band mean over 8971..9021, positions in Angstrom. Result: 1.0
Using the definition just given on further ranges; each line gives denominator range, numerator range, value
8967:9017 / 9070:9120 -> 0.97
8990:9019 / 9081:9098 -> 0.96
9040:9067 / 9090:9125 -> 1.01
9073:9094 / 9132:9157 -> 1.01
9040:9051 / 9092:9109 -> 1.02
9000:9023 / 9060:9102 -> 0.96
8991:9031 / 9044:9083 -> 0.96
